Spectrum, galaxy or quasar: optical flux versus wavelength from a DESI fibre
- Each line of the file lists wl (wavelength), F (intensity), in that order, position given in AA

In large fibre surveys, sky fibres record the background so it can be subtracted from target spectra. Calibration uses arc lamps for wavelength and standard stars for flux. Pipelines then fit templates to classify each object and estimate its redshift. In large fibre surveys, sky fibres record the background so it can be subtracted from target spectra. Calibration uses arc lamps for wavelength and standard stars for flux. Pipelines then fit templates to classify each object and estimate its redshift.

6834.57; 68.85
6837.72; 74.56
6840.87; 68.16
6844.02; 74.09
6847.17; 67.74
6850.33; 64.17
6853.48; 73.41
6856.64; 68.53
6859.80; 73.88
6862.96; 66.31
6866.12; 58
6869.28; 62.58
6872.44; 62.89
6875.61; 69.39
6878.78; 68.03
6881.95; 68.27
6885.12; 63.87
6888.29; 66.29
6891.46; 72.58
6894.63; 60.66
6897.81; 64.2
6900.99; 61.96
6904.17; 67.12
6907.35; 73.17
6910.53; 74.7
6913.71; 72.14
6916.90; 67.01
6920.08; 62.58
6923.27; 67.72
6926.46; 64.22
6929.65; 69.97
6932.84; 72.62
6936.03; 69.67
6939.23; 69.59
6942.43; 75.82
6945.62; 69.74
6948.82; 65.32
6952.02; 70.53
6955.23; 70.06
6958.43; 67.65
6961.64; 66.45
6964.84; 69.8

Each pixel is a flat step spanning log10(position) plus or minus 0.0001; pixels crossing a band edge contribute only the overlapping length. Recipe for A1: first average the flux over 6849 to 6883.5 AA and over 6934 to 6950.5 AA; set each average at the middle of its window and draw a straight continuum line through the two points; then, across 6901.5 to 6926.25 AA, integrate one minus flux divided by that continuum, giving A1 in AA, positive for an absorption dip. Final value 0.1 AA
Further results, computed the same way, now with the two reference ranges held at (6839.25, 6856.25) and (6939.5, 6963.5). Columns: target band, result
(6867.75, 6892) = 1.0 AA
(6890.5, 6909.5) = 0.8 AA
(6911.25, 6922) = 0.2 AA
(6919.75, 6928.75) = 0.5 AA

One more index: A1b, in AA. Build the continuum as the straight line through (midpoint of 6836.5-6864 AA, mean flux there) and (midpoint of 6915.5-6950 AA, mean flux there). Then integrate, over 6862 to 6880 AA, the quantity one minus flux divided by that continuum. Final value 1.4 AA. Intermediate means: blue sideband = 70.1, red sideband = 68.6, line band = 64.4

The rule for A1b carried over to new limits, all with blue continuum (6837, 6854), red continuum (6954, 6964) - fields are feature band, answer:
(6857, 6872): 0.9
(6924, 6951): -0.4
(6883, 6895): 0.5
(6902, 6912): -0.3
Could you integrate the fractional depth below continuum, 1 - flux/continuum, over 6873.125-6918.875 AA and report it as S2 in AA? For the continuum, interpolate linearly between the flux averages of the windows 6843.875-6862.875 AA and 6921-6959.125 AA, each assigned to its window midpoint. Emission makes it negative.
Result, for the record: 1.2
